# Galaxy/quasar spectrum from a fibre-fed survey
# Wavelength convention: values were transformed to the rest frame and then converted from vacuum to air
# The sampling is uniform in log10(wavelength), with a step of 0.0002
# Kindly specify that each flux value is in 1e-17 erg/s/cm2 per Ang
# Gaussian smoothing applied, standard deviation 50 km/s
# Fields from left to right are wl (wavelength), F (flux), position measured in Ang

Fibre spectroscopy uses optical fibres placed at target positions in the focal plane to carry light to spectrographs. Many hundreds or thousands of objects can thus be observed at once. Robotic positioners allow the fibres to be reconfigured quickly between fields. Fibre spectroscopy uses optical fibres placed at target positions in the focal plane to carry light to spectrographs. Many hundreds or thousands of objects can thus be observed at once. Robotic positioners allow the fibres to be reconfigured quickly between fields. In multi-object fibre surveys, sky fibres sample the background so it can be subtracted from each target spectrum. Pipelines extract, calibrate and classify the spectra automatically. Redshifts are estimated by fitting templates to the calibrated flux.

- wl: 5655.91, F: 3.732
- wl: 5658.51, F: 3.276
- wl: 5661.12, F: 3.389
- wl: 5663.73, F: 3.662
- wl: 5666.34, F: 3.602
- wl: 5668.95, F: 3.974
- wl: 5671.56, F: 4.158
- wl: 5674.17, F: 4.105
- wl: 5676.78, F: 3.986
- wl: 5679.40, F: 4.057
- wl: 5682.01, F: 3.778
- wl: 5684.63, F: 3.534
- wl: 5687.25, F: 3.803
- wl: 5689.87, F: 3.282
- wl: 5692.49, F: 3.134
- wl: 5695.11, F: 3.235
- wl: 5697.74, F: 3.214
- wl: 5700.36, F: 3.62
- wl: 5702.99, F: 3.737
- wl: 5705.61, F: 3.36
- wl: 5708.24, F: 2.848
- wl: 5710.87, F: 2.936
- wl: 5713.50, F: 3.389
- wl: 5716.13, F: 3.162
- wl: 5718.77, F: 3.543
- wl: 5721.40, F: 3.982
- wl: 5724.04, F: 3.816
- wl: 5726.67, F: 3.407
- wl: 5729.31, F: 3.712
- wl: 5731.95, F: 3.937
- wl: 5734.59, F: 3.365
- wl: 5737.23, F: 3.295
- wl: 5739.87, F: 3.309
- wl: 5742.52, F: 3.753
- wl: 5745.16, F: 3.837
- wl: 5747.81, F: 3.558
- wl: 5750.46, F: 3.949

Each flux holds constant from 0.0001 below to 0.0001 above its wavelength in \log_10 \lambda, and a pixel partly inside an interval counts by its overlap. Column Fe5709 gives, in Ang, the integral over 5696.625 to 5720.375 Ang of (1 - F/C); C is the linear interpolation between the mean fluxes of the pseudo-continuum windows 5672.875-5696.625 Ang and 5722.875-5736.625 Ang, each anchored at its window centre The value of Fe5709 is 2.08 Ang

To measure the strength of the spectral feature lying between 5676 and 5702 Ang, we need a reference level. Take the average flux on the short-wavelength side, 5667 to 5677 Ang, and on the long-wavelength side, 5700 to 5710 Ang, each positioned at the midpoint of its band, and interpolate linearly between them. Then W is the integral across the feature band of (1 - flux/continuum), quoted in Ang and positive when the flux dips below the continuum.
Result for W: 0.9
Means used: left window 4.04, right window 3.35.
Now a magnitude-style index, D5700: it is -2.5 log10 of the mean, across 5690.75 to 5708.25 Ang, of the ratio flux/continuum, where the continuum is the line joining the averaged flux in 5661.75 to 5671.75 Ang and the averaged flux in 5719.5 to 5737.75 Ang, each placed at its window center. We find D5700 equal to 0.116 mag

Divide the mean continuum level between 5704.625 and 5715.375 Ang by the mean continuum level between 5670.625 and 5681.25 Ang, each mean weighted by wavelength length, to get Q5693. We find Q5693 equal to 0.8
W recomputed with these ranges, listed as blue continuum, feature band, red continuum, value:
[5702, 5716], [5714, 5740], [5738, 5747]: -0.9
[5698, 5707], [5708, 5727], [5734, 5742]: 0.2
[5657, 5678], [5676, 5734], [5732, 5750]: 2.4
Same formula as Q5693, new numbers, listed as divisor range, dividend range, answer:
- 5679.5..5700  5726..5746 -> 1.03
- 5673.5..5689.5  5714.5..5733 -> 0.95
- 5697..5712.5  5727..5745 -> 1.08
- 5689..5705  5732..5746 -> 1.05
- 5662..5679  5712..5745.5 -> 0.91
